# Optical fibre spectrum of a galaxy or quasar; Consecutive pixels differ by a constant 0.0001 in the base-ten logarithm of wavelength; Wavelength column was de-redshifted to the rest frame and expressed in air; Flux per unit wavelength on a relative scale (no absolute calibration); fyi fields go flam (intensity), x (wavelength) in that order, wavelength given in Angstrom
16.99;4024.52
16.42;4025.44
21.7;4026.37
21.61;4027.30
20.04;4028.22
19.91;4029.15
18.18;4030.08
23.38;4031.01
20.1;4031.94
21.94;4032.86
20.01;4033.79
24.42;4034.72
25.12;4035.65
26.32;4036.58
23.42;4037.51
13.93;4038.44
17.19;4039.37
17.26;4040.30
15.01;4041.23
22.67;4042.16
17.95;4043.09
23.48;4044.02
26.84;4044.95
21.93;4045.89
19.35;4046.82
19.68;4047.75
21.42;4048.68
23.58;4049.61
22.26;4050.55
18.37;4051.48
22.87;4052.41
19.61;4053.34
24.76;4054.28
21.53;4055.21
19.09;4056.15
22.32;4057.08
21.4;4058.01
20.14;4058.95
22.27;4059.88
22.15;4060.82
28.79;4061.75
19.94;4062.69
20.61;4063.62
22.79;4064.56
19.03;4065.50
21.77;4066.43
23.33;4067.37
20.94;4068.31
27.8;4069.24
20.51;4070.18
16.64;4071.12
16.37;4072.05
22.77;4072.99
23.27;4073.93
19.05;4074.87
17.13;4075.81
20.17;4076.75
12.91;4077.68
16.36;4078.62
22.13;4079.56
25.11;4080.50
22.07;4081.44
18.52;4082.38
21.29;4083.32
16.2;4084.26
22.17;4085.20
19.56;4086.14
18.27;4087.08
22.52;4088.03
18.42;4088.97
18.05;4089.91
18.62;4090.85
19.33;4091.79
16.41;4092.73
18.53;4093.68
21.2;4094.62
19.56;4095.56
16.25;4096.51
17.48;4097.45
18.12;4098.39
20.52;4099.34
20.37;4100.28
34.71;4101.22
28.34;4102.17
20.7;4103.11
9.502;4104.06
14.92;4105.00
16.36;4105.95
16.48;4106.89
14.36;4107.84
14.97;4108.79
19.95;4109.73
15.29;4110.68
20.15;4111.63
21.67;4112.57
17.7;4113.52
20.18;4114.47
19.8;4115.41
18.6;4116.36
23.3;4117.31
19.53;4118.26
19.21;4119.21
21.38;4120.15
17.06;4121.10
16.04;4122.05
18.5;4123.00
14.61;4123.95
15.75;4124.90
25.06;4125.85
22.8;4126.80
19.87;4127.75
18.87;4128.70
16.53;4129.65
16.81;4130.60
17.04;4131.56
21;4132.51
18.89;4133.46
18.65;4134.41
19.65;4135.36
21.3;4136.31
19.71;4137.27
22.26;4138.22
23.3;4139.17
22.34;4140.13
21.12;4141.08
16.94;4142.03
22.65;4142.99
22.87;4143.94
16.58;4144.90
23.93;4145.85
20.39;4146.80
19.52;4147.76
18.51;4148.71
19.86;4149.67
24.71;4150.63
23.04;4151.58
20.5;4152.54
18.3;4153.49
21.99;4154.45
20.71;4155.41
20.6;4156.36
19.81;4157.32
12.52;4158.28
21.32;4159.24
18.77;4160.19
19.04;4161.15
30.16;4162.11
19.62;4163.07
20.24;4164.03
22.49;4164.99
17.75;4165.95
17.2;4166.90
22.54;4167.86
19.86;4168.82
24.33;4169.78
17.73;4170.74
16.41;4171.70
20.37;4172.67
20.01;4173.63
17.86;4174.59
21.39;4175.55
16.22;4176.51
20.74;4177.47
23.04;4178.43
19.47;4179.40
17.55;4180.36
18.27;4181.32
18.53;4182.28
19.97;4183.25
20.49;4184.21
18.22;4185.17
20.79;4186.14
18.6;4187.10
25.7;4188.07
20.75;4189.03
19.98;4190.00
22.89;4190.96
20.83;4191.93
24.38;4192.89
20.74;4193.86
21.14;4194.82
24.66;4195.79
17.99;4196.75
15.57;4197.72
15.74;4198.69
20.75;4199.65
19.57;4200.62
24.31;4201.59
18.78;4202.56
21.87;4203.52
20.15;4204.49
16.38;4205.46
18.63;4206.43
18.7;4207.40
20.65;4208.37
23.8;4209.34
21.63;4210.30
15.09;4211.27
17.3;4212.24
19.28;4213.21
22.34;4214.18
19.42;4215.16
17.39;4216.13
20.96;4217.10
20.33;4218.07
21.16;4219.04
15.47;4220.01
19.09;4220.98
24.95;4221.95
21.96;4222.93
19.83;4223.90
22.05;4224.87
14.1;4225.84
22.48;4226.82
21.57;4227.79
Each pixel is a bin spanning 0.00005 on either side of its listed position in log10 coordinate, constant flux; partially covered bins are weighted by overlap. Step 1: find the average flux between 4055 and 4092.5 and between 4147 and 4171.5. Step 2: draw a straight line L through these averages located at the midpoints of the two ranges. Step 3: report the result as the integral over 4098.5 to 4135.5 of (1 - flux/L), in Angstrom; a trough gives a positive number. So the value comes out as 2.5 Angstrom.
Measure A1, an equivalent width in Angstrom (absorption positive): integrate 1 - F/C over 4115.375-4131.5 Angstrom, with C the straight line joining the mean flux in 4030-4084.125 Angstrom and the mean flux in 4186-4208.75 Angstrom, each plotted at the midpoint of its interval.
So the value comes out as 1.4 Angstrom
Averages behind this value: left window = 21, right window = 20.4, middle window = 19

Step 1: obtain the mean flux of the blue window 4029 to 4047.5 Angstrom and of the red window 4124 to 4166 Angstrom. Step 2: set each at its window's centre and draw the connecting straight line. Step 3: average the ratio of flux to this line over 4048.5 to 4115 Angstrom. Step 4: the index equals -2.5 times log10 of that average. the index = 0.03 mag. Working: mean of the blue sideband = 20.9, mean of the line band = 20.1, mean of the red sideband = 20.3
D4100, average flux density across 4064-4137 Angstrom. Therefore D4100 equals 19.4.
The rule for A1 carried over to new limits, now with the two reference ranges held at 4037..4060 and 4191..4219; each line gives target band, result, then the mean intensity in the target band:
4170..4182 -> 0.6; 19.2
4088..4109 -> 1.6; 18.9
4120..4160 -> 0.9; 19.8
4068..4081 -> 0.3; 20.1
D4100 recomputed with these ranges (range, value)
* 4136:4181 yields 20.4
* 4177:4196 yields 20.8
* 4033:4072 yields 21.4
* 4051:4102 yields 20.6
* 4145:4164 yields 20.6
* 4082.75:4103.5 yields 20.3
